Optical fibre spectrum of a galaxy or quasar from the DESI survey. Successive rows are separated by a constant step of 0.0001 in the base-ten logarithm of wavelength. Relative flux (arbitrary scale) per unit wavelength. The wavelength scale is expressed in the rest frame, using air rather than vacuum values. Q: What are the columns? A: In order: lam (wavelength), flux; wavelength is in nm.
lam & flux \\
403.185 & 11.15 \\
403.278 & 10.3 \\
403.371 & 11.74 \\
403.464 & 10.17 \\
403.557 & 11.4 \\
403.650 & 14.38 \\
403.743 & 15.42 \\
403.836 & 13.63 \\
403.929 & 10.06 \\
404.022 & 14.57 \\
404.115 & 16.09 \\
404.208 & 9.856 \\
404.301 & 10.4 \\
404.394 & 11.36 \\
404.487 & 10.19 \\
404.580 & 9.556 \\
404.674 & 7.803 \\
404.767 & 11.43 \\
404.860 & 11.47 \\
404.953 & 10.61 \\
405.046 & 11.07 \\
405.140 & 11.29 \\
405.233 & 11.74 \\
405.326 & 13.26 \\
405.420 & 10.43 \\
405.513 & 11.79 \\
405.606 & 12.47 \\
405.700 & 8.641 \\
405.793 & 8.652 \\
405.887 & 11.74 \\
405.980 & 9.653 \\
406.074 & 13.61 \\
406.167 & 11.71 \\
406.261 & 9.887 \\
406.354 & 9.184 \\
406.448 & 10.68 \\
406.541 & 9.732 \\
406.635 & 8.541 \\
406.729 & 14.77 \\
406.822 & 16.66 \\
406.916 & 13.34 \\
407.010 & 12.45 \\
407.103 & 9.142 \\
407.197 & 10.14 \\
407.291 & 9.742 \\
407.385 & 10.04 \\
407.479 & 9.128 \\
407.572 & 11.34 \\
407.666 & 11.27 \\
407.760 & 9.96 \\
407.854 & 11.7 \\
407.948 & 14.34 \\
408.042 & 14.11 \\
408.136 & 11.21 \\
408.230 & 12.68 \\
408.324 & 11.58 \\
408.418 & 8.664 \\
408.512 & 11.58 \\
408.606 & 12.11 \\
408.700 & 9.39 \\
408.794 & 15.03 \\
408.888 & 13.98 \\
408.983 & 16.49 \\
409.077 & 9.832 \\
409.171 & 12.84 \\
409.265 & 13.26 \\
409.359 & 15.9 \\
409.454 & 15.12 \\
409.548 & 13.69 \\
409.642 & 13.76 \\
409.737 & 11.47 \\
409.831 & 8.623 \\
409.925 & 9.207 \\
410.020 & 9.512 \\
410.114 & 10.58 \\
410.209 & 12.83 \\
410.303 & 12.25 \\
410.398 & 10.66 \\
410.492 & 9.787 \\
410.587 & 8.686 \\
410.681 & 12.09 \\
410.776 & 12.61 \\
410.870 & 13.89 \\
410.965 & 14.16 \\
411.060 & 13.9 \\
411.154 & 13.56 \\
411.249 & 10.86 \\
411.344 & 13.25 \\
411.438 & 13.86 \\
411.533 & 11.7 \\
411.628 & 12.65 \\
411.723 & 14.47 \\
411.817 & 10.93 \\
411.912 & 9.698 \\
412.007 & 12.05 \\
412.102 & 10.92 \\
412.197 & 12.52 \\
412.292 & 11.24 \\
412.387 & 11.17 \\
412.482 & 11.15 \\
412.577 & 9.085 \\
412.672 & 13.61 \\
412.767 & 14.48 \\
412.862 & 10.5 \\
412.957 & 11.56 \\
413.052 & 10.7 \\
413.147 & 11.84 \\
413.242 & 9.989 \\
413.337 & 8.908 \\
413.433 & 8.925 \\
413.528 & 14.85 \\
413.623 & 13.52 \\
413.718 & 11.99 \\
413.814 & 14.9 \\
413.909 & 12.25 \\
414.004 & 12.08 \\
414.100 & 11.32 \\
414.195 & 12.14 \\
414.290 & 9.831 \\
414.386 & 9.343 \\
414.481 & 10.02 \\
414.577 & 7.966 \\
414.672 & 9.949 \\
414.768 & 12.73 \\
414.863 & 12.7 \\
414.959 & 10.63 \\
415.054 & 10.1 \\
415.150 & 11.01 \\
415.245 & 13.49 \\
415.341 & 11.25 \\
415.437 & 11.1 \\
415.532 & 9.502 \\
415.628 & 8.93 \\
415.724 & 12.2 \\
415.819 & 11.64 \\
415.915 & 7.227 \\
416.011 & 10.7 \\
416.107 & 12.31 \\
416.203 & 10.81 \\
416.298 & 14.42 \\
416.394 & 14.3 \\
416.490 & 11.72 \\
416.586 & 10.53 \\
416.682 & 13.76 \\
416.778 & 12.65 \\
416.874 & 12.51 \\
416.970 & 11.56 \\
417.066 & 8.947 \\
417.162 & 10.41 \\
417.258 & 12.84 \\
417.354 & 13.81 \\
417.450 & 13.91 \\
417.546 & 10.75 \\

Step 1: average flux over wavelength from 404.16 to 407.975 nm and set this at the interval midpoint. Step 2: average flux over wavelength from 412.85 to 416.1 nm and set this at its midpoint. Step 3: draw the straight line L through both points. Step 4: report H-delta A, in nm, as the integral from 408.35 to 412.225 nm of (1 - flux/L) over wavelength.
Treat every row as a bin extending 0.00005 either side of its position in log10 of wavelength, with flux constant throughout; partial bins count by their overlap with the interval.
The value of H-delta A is -0.39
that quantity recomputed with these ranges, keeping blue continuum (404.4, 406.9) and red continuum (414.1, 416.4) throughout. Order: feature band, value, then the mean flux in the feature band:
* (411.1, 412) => -0.109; 12.3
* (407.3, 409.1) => -0.125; 11.8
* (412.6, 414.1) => -0.131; 11.9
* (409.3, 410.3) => -0.097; 12.1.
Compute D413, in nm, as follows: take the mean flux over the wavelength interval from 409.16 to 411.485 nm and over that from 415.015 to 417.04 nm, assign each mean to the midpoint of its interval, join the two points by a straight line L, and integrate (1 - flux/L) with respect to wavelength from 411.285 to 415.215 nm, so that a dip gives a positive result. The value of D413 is 0.110 nm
